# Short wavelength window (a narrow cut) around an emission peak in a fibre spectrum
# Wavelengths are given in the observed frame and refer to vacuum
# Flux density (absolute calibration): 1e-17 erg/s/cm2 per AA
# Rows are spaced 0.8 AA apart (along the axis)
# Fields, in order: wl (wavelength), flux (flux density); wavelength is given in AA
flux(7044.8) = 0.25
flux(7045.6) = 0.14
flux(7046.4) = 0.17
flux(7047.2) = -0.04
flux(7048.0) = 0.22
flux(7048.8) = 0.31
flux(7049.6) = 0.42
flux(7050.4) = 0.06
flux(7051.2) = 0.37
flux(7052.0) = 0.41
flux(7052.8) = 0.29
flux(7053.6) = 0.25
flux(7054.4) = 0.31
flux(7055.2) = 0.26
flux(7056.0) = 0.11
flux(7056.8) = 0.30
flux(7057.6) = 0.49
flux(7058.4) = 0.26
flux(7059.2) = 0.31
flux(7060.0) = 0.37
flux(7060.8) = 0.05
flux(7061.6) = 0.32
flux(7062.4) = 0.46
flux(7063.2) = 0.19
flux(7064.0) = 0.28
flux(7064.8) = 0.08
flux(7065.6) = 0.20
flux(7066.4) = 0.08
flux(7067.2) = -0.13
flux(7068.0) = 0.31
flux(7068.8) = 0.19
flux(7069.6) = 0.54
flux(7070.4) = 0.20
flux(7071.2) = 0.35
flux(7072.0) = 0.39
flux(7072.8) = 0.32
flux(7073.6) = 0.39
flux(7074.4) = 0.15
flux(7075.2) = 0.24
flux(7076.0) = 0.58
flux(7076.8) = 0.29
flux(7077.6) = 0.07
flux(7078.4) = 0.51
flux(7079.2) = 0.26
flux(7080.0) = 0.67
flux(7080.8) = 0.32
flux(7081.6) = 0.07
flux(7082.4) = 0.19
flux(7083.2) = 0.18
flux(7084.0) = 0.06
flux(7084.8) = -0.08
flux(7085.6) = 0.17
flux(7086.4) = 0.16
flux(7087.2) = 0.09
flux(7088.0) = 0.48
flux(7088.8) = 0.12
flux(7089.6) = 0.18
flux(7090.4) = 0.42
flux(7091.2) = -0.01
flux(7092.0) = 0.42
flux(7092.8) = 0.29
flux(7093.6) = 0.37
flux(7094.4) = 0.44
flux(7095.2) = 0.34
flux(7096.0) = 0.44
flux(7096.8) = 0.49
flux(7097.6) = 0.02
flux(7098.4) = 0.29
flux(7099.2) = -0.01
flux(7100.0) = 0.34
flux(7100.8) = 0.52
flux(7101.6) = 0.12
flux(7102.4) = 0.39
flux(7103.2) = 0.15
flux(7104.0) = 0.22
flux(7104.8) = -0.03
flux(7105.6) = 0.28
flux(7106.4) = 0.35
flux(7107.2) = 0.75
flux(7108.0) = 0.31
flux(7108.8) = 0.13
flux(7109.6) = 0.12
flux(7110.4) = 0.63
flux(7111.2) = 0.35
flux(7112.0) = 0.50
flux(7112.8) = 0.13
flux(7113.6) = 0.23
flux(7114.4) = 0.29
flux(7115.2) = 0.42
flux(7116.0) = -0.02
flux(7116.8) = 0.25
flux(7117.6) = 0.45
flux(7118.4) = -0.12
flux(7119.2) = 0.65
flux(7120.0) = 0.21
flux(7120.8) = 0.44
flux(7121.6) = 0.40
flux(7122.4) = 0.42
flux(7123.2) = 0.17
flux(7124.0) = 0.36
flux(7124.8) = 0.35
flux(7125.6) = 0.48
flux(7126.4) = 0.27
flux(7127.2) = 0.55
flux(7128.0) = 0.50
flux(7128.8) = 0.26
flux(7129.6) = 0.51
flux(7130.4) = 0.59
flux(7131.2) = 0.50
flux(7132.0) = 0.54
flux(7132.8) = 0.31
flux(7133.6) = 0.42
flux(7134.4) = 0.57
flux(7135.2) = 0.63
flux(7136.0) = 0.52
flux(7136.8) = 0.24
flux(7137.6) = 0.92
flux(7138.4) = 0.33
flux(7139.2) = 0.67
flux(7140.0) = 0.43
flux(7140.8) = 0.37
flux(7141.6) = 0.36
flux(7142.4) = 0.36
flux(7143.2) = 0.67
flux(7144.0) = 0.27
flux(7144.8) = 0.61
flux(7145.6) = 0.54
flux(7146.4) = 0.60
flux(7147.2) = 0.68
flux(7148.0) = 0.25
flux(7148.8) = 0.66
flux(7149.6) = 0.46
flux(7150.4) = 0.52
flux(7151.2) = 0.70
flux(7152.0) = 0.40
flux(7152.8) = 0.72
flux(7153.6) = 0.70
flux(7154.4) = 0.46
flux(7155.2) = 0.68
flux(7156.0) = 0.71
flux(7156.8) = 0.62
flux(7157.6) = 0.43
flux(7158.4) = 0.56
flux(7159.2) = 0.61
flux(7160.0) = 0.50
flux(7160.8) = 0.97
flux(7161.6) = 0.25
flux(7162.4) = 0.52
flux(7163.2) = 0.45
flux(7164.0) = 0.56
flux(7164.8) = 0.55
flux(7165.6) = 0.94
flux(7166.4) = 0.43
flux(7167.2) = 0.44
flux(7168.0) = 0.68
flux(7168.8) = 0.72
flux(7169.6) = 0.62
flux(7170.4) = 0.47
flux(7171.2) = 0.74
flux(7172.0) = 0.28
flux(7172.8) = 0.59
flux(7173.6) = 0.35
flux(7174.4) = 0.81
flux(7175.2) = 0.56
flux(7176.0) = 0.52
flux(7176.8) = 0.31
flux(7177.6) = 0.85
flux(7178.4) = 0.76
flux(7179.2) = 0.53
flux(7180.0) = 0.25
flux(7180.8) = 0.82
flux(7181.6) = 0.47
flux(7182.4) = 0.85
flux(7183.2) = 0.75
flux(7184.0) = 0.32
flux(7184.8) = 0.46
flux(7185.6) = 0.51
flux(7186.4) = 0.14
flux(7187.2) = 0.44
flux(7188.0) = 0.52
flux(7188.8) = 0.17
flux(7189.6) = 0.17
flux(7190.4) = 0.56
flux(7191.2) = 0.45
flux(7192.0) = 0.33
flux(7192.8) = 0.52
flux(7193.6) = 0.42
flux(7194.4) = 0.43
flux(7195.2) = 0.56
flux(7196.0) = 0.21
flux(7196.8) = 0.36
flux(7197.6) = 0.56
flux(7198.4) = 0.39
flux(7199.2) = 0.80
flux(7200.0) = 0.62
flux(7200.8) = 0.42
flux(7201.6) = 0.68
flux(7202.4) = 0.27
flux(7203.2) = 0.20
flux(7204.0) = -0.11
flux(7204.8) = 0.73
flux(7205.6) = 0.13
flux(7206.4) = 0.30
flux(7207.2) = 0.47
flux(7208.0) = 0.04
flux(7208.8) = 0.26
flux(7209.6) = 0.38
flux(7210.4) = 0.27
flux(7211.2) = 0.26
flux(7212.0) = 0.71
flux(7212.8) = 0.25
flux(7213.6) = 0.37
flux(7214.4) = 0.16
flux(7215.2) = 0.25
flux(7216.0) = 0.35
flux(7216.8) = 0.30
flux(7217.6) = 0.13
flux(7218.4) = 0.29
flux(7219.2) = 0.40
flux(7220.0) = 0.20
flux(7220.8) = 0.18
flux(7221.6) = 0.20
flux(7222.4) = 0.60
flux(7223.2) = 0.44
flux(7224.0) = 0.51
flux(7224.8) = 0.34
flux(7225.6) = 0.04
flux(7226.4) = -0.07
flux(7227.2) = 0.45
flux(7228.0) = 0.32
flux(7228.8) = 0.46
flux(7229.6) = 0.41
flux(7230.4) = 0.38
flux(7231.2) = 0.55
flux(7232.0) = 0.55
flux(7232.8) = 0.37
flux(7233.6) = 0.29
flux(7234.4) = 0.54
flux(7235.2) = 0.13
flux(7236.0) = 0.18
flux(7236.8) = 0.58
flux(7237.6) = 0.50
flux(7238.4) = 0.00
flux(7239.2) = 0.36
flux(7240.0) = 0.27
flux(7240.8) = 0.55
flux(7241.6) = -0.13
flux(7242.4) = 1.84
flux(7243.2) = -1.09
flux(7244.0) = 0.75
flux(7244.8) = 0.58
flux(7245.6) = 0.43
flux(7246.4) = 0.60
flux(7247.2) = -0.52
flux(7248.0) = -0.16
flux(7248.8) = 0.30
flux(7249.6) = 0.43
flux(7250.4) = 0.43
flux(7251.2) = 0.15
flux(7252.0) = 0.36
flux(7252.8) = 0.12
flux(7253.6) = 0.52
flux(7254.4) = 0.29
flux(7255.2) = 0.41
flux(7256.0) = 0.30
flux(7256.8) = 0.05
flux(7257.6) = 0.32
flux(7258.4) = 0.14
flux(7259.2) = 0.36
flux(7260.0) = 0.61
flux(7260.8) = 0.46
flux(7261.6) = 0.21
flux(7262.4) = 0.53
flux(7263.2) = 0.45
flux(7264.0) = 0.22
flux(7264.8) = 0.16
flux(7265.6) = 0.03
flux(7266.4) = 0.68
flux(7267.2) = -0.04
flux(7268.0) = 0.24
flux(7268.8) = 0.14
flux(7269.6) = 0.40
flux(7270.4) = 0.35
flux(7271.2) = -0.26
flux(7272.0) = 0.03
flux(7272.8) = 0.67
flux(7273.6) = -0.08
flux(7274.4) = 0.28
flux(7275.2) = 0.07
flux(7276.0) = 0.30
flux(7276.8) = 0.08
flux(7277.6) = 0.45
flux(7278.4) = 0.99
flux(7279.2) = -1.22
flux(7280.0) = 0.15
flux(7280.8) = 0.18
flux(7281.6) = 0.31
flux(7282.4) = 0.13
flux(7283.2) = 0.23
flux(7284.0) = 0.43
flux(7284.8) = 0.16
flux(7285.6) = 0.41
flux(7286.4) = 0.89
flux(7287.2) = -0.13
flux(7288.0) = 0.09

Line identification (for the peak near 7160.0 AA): Mg II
